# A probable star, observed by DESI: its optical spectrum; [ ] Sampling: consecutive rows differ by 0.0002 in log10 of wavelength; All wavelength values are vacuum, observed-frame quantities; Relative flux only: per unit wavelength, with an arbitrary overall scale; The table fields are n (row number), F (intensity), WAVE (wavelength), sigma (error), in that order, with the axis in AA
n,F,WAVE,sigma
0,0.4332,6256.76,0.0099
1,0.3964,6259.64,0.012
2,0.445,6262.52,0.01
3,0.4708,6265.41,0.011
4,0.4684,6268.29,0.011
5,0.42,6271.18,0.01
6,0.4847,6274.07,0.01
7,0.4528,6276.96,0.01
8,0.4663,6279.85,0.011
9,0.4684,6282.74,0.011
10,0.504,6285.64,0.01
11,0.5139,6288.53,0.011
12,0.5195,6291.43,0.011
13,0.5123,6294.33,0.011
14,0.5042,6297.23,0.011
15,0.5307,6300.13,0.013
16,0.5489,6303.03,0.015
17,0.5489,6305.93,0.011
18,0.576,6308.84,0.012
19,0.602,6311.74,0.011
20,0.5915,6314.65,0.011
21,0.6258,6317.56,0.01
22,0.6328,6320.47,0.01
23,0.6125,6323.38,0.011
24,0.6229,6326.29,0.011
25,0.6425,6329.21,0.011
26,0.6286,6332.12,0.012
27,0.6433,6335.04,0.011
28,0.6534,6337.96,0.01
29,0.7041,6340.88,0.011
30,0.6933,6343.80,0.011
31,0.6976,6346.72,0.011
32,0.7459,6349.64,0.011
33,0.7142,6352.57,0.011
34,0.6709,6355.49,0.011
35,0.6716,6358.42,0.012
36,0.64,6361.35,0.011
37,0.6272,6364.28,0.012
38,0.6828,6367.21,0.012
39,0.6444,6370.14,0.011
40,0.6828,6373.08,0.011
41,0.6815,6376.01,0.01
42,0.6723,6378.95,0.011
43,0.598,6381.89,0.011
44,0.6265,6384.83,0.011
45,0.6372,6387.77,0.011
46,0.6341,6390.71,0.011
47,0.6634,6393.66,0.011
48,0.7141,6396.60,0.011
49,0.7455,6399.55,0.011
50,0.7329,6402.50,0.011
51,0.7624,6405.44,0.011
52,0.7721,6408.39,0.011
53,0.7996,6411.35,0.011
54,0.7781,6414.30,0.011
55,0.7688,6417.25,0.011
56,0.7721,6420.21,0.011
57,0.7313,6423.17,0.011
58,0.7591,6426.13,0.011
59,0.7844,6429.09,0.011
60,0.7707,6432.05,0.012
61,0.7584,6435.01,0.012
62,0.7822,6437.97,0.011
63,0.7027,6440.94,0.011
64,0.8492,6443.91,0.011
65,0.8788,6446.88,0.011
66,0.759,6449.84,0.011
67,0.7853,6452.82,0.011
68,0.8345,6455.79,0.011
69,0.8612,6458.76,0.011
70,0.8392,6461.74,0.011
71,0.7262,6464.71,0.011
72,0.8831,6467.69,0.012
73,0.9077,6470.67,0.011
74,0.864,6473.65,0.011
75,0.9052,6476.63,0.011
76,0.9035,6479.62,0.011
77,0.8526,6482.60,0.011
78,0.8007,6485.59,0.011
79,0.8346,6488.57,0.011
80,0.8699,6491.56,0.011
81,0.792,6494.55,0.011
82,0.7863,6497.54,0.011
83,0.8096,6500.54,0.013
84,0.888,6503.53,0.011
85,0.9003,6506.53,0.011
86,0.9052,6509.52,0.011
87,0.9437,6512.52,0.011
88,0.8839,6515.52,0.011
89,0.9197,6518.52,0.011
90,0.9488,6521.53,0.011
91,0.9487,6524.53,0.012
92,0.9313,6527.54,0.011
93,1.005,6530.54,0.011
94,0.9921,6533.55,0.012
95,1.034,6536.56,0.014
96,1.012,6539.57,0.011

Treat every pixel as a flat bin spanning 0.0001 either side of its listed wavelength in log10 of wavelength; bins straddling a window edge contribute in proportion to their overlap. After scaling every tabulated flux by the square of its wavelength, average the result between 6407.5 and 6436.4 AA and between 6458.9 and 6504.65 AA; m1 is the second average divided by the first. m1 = 1.1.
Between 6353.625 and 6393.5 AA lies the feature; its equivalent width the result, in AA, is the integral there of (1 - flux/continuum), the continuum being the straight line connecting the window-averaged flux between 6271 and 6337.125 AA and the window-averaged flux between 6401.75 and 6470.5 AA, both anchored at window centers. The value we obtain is 1.4 AA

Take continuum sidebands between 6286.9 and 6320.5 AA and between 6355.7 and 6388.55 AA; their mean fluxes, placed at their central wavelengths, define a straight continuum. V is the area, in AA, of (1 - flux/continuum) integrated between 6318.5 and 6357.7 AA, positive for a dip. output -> -3.98 AA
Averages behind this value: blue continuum 0.556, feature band 0.666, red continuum 0.652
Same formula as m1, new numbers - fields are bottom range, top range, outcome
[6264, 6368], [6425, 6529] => 1.52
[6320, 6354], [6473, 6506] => 1.33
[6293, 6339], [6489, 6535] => 1.62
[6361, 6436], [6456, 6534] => 1.27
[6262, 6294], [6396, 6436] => 1.67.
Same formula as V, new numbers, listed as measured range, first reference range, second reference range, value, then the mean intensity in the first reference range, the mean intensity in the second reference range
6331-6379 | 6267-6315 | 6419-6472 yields -3.4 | 0.511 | 0.799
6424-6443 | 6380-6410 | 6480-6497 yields -0.3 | 0.689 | 0.833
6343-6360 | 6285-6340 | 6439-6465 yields -1.4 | 0.582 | 0.807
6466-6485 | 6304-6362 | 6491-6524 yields -1.0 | 0.645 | 0.879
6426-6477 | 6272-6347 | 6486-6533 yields -0.9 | 0.573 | 0.891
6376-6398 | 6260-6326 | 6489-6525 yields 0.9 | 0.523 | 0.88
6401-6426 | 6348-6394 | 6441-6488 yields -0.7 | 0.662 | 0.839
